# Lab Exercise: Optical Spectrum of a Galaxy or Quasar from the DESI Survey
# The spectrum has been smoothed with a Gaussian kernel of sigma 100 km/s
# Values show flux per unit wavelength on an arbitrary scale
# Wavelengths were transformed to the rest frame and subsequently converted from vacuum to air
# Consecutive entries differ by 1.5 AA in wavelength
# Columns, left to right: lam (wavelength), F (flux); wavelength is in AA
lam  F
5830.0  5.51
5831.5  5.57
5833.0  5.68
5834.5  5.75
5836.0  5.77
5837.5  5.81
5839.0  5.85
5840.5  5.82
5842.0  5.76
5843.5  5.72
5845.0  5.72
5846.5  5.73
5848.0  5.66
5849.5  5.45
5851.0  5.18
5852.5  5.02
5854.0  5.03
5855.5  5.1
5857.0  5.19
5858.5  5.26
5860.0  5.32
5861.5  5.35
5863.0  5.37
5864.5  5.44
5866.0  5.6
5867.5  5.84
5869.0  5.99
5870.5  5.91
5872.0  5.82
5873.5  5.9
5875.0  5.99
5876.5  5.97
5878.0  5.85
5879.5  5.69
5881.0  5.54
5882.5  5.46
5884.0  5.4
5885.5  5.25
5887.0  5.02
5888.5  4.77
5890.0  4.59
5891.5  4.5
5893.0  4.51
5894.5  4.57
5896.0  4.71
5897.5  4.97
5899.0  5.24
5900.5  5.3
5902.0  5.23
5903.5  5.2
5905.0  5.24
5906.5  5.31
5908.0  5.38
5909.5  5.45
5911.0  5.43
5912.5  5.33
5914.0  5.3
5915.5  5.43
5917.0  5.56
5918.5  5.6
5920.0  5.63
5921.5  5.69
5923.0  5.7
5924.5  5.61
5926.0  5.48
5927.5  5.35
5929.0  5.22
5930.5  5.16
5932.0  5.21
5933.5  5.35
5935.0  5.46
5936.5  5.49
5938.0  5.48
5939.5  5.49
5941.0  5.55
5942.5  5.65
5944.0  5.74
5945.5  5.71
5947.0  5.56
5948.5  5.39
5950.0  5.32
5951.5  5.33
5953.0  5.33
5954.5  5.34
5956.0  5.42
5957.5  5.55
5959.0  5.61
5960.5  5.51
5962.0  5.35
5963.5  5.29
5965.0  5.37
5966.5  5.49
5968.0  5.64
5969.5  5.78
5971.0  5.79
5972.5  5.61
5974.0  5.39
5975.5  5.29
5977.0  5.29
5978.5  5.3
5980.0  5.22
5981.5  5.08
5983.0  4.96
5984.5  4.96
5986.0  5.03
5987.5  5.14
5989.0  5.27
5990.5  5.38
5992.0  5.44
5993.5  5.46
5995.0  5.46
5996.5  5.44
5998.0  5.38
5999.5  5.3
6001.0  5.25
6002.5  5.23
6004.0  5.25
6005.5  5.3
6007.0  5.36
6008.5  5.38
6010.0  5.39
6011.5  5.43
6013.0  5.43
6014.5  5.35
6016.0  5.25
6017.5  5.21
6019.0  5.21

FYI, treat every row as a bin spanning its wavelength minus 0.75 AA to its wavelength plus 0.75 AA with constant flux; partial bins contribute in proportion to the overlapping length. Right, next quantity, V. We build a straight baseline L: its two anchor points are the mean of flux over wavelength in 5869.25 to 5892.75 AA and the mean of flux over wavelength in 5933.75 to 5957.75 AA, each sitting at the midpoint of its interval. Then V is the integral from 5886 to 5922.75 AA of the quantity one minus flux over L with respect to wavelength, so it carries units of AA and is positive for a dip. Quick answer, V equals 1.9 AA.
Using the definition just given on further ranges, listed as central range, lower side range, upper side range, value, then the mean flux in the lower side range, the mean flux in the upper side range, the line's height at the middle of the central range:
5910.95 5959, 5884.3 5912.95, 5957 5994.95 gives -2.5 AA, 5.06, 5.37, 5.2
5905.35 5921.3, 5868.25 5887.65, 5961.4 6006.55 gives 0.3 AA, 5.68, 5.34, 5.57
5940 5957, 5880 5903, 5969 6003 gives -0.9 AA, 5.01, 5.32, 5.2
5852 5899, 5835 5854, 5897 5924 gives 1.6 AA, 5.6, 5.39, 5.5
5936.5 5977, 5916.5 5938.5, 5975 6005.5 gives -1.0 AA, 5.46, 5.26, 5.37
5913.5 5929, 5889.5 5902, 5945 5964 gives -1.3 AA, 4.83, 5.44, 5.09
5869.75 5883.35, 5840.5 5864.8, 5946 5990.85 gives -1.0 AA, 5.41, 5.37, 5.4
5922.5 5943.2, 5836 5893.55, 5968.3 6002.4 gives -0.2 AA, 5.46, 5.33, 5.39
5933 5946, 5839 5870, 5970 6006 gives -0.4 AA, 5.49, 5.3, 5.37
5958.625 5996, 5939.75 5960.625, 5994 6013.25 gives 0.4 AA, 5.5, 5.35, 5.43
